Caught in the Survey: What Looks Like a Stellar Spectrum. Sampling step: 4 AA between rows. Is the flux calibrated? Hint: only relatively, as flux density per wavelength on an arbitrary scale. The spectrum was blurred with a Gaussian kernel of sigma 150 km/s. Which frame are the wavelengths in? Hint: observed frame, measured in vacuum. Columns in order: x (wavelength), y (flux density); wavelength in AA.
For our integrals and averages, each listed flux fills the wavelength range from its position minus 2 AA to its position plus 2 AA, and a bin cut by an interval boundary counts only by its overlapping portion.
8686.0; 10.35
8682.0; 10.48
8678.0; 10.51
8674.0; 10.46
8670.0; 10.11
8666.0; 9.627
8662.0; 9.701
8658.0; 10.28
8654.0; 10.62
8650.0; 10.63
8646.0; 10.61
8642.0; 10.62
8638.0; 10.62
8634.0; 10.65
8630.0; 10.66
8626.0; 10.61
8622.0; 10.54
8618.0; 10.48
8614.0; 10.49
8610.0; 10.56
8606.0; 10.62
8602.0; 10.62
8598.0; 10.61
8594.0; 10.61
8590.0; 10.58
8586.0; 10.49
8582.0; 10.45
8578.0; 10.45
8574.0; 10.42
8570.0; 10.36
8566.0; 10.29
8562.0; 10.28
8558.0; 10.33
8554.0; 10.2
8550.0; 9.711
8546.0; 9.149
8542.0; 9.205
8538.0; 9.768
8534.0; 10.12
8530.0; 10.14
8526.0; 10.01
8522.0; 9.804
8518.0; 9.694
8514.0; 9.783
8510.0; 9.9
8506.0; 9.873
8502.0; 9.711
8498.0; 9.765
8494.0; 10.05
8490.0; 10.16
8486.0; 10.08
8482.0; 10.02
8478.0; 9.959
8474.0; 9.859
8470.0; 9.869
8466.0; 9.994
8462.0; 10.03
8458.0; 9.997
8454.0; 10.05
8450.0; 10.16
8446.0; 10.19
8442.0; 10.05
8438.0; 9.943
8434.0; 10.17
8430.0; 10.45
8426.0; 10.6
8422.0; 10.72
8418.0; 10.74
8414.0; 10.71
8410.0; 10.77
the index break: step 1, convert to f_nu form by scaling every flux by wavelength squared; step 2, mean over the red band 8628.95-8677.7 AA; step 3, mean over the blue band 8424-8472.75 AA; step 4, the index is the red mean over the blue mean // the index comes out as 1.08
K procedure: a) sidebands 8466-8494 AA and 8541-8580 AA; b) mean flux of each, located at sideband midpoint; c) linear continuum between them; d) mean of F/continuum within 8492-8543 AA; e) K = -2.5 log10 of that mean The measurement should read 0.02 mag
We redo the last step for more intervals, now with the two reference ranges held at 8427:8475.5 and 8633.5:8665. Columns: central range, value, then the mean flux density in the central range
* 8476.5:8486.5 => 0.01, 10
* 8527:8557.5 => 0.05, 9.79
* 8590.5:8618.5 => -0.02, 10.6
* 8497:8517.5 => 0.04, 9.8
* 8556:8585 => -0.01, 10.4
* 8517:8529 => 0.04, 9.87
